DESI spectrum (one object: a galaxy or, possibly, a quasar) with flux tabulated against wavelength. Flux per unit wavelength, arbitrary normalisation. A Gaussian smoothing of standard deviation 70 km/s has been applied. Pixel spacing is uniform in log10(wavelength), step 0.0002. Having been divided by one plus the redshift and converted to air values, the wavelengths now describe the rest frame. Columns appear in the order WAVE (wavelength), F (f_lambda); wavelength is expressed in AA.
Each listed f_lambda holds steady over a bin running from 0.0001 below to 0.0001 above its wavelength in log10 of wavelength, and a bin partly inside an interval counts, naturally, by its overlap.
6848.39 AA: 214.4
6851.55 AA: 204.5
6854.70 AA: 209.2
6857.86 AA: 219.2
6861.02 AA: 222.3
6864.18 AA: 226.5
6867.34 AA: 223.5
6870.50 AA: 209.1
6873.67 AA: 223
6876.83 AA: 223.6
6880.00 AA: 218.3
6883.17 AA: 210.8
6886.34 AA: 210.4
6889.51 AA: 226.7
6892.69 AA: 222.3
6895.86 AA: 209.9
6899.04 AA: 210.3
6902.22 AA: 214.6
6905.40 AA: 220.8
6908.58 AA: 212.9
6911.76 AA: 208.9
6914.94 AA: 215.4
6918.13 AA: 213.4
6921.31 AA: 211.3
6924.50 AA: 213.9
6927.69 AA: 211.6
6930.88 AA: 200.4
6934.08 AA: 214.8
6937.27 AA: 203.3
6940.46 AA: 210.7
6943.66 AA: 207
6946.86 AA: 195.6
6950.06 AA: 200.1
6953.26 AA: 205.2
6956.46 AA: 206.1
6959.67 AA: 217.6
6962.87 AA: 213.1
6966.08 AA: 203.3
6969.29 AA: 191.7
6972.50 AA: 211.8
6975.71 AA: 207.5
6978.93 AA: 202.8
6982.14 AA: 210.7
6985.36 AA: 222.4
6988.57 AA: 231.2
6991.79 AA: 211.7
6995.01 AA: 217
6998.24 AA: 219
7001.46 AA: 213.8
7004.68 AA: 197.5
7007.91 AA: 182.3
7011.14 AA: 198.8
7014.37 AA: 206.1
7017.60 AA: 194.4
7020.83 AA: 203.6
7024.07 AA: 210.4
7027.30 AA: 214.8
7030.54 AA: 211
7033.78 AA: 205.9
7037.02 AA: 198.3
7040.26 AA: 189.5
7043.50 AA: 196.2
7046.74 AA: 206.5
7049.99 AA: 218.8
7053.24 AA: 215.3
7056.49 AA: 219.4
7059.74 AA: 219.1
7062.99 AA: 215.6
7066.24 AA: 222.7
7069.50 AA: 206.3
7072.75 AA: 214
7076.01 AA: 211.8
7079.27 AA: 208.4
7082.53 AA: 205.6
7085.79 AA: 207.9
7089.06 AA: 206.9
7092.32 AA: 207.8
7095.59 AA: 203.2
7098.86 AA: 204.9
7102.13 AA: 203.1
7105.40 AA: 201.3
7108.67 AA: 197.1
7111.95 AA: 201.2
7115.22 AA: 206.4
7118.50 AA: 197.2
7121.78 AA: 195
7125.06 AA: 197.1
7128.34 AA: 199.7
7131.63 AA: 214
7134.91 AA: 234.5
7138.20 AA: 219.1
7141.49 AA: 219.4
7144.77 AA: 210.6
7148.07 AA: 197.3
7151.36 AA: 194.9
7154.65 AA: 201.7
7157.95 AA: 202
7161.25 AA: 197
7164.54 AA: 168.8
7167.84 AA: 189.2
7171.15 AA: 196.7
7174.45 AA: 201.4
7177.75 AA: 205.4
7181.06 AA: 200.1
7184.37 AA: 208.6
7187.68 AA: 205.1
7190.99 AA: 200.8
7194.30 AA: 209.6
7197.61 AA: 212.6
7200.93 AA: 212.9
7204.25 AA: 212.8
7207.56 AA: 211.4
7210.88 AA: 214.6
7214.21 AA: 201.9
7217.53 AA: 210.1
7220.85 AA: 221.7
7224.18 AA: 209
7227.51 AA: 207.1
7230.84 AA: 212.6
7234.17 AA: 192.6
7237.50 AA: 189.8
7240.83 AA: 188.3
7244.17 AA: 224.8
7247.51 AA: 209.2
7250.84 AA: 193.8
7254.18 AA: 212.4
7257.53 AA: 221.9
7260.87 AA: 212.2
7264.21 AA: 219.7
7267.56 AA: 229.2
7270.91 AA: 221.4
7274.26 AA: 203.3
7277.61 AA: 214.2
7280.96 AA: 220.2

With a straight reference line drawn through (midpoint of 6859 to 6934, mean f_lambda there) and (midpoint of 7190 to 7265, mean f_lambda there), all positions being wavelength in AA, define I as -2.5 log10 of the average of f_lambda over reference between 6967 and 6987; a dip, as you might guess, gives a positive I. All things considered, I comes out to 0.032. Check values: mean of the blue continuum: 216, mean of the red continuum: 209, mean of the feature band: 208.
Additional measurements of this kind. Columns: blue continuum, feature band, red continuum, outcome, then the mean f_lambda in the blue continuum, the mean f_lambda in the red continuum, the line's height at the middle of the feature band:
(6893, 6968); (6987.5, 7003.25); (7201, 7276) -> -0.04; 210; 210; 210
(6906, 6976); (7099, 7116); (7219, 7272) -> 0.04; 208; 210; 209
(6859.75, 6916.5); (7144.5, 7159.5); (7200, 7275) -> 0.06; 217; 210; 212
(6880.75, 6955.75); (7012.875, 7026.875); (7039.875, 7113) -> 0.02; 211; 208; 209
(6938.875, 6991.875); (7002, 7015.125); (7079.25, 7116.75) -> 0.06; 209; 204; 207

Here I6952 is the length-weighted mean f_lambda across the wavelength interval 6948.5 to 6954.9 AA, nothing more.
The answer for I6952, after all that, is 203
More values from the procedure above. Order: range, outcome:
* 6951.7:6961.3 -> 210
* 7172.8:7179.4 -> 204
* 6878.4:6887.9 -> 213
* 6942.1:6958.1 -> 203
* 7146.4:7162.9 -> 199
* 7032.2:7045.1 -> 198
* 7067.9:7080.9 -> 210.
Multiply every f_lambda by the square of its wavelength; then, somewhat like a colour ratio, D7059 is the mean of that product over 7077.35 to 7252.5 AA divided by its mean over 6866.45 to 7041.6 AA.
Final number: 1.04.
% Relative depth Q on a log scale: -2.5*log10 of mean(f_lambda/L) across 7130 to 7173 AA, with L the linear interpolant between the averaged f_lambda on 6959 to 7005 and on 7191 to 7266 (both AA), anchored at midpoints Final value 0.03 mag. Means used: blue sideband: 212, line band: 203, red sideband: 209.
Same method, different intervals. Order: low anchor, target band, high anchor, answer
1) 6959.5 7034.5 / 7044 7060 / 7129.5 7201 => -0.037 mag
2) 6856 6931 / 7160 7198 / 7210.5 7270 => 0.060 mag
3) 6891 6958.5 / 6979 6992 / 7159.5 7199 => -0.054 mag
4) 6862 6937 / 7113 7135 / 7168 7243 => 0.020 mag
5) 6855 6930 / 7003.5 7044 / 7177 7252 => 0.061 mag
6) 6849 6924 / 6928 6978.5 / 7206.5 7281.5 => 0.046 mag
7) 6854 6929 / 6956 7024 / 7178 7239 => 0.029 mag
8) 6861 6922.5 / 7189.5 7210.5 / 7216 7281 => 0.004 mag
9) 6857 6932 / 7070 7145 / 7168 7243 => 0.008 mag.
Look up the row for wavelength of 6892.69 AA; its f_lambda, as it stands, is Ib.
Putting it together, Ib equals 222.3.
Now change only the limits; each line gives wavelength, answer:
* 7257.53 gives 221.9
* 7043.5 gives 196.2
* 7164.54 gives 168.8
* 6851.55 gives 204.5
